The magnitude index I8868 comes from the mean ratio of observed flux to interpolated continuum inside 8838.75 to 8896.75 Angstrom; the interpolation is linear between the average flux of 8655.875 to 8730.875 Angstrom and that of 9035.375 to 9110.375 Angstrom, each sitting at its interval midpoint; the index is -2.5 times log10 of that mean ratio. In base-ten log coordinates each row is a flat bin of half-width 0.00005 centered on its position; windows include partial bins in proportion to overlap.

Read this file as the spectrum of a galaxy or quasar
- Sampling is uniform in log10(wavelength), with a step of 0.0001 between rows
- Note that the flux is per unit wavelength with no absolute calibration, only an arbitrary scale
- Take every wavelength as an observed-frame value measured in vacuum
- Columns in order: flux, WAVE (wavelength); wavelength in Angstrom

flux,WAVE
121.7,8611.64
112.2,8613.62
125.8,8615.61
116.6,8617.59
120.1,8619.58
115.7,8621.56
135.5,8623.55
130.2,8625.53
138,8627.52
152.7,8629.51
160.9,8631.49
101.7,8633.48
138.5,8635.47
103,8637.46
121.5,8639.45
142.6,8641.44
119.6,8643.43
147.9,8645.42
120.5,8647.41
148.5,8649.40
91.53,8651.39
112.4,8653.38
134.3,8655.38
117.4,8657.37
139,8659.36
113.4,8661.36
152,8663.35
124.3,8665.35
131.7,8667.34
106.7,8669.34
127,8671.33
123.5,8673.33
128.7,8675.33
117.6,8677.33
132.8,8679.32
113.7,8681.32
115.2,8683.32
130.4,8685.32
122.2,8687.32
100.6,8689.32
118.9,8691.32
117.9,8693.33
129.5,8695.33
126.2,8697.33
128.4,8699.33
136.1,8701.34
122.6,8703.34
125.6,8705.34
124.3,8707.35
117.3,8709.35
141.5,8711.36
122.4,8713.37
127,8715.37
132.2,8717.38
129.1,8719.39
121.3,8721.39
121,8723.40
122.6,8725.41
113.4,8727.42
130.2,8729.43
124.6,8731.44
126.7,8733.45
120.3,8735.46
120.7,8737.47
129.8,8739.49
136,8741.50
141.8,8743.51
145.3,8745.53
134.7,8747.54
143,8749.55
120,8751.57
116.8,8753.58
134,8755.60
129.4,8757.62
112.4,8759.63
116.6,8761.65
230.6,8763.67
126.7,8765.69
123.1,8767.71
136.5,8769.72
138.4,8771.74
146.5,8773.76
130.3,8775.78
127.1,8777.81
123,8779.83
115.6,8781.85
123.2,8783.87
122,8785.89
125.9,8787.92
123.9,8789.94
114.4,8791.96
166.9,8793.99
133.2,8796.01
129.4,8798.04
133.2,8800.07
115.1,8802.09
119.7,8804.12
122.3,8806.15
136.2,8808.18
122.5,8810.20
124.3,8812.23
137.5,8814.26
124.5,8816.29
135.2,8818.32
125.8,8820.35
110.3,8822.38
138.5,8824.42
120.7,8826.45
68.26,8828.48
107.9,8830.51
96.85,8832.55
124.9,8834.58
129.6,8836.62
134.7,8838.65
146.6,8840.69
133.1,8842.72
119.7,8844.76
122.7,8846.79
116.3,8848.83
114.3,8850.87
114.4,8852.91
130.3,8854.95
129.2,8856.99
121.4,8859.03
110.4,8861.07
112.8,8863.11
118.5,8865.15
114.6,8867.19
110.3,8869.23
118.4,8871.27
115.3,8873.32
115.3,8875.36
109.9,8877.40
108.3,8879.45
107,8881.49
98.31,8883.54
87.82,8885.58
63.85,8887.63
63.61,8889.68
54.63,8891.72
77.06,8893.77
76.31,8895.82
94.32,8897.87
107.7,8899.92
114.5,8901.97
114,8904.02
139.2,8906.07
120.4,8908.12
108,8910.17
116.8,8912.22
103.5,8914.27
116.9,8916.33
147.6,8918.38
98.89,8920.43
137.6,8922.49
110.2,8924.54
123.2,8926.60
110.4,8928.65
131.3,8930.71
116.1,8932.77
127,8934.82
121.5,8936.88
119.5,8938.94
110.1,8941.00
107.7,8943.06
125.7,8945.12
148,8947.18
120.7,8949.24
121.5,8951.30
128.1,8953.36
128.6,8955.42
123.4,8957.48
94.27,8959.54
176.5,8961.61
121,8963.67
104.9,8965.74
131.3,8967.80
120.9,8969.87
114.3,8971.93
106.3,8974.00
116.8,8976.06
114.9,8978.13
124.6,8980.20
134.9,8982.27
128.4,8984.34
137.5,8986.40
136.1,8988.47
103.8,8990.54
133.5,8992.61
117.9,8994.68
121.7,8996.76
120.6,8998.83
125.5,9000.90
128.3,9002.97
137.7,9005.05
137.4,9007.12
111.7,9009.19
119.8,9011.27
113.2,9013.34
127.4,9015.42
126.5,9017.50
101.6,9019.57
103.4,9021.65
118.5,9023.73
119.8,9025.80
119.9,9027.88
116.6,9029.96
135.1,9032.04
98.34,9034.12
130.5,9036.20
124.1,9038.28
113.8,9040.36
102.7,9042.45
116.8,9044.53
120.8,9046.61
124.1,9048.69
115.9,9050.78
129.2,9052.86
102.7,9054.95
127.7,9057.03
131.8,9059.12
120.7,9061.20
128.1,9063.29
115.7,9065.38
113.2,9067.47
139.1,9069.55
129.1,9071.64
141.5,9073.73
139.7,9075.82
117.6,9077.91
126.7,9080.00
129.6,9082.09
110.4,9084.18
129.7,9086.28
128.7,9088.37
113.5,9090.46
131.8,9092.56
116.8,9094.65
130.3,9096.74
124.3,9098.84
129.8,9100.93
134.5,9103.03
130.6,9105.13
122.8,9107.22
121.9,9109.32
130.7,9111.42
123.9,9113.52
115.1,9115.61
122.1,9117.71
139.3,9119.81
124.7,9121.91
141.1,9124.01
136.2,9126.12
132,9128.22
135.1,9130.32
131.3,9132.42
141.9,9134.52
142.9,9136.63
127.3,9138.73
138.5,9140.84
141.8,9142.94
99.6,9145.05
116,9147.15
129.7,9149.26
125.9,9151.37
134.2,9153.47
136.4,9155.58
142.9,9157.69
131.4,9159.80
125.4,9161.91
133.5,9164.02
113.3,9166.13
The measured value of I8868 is 0.15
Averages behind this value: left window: 124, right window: 124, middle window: 108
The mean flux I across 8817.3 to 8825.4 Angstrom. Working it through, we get 127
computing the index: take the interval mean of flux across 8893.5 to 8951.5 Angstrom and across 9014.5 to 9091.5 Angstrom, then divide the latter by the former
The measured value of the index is 1.0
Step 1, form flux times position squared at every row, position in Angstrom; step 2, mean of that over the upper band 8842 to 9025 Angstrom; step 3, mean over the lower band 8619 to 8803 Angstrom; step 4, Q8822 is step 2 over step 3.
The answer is 1.0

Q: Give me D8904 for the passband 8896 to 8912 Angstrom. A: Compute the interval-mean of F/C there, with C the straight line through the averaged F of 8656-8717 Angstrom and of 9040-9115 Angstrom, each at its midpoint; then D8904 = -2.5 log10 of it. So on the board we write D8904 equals 0.112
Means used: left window 125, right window 124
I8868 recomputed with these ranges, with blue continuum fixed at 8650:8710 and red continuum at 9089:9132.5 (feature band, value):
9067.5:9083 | -0.03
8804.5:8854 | 0.02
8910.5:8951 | 0.05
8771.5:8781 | -0.07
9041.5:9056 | 0.10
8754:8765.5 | -0.15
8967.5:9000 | 0.03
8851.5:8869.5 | 0.06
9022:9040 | 0.07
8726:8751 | -0.06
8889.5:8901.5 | 0.47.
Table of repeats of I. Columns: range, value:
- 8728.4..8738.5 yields 124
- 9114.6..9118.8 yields 119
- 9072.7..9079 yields 133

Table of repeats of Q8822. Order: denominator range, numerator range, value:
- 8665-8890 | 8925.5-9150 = 1.07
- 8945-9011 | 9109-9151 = 1.07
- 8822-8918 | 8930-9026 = 1.14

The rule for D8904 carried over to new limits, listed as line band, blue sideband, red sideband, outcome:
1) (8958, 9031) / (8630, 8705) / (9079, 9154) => 0.05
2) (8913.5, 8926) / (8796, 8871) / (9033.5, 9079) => 0.02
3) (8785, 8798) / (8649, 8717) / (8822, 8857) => -0.09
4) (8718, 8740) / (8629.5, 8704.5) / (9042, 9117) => 0.01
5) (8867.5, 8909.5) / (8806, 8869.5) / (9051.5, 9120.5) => 0.22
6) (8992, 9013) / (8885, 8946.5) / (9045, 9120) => -0.07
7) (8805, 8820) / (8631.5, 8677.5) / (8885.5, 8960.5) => -0.10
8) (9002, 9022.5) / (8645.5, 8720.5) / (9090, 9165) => 0.06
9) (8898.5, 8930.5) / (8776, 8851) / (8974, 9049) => 0.04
